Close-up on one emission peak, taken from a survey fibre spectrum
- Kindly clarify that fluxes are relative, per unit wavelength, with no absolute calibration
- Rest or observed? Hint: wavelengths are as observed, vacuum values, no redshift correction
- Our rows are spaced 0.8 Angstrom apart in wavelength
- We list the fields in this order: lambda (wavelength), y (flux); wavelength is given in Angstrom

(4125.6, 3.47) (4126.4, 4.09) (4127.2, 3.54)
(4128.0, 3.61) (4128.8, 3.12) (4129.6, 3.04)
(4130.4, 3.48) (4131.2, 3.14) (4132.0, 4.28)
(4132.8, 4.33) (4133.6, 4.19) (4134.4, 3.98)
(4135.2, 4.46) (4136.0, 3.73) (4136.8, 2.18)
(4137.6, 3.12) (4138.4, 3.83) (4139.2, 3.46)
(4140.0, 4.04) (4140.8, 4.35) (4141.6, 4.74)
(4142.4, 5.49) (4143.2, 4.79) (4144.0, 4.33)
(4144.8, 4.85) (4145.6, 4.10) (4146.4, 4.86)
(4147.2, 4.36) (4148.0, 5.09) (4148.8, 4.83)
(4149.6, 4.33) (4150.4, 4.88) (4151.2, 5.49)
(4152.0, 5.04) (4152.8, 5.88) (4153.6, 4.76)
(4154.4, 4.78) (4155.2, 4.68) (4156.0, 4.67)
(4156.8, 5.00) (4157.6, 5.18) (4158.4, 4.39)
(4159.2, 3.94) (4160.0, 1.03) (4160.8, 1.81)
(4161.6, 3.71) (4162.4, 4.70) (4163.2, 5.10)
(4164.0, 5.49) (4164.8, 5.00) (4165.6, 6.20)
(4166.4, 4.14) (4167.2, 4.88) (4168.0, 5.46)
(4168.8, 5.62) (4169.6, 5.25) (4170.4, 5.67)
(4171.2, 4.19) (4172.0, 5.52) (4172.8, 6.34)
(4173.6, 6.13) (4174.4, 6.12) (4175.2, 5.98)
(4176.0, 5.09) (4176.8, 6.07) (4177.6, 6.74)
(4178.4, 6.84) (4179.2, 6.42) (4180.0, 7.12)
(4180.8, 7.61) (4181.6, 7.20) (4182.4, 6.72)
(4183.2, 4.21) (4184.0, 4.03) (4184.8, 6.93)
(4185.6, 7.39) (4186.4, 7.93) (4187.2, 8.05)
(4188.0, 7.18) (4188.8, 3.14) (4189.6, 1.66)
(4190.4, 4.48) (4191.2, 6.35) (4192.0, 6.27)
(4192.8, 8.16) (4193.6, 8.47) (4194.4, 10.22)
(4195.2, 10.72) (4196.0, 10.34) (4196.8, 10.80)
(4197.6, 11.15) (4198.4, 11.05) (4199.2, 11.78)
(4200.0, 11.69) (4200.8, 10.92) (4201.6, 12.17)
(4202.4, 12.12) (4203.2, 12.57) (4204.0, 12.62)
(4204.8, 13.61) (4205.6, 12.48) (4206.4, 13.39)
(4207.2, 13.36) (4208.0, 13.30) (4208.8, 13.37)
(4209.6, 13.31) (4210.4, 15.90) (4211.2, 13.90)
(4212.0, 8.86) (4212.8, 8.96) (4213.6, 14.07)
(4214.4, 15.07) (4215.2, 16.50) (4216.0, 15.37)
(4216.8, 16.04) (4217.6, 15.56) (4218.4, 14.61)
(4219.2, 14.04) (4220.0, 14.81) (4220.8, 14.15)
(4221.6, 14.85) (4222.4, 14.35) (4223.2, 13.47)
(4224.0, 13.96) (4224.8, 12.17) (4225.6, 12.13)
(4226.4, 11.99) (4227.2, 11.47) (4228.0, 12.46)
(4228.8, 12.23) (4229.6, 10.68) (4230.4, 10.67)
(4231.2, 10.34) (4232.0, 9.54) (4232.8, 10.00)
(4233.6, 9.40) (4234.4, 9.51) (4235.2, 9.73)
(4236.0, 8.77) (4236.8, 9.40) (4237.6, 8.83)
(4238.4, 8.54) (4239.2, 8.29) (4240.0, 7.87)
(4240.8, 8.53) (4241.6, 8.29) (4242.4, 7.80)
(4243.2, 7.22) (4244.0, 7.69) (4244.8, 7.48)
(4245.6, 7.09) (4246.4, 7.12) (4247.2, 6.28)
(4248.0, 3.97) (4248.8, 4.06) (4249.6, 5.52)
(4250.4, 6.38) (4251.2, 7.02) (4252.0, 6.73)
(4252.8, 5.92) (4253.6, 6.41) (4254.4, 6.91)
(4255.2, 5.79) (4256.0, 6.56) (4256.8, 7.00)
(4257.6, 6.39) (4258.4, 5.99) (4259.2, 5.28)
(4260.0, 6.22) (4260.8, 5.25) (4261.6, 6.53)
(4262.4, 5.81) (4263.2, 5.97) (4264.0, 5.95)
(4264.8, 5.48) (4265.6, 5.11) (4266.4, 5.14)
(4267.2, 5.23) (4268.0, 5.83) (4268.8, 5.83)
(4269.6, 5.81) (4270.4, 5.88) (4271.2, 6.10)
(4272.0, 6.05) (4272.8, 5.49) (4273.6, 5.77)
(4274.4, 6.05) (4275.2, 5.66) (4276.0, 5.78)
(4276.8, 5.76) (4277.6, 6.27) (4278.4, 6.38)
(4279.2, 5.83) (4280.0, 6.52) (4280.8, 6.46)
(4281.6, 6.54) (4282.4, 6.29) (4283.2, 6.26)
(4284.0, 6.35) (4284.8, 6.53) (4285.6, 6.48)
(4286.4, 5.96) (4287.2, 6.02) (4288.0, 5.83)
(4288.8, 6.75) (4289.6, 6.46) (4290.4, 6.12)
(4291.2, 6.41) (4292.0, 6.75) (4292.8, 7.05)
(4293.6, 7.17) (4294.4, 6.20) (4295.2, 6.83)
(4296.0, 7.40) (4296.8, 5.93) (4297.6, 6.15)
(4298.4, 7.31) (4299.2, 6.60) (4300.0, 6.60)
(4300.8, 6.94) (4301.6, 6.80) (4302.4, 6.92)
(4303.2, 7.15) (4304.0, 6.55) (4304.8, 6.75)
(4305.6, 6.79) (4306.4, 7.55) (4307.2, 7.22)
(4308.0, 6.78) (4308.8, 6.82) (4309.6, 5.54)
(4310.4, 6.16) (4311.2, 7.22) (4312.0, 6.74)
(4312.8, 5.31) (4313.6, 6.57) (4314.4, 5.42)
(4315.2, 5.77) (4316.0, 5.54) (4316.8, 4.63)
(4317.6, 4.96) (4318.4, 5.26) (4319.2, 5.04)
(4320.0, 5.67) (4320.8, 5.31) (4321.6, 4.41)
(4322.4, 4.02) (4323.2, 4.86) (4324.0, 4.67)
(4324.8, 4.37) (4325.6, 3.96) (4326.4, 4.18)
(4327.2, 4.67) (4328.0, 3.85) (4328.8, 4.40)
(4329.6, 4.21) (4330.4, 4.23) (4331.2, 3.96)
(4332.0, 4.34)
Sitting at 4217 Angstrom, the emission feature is Ly-alpha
